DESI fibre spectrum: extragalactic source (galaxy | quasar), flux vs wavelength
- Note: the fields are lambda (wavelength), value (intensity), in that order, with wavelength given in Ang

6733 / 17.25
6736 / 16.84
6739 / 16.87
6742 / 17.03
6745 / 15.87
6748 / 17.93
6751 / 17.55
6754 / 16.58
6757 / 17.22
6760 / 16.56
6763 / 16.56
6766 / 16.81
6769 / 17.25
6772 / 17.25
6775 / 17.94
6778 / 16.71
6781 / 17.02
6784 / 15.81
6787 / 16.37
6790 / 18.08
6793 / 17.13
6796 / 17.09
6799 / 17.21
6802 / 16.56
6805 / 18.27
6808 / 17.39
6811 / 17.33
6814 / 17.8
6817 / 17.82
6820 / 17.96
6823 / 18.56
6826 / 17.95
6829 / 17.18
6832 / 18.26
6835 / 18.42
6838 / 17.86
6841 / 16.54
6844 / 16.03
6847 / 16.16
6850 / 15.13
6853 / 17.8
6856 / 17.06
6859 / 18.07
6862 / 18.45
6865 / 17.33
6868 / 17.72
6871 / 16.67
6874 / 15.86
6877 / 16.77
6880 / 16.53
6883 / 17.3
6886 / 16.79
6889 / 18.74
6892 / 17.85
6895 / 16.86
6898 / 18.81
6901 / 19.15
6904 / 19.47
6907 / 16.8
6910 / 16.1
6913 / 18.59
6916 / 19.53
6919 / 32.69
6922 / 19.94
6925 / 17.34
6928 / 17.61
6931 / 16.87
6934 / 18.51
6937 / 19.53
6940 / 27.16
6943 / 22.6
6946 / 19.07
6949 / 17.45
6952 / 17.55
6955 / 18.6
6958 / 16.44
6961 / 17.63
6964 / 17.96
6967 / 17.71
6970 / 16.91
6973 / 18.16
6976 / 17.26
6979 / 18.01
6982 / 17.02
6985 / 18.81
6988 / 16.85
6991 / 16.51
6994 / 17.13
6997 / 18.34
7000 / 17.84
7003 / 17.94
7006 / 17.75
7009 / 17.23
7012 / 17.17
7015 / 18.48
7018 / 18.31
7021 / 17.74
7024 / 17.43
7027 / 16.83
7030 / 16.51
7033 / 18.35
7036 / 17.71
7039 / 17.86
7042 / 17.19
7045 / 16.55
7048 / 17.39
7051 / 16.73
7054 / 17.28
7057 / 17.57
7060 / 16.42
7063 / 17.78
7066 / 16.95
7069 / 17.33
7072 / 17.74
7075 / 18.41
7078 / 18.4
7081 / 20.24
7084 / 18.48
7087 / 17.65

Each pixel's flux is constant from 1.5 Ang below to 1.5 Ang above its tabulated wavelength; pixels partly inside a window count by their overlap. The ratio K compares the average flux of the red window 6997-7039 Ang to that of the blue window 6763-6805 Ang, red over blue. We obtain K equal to 1.04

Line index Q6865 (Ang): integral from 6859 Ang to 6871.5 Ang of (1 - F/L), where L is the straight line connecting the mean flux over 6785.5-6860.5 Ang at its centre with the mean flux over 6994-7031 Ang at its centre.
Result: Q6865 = -0.2 Ang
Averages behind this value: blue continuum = 17.4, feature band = 17.7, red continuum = 17.6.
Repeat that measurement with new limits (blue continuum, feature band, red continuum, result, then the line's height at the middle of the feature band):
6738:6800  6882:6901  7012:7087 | -0.6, 17.3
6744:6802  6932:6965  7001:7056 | -3.8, 17.3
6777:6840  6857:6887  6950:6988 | 0.6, 17.5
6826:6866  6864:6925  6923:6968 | -1.4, 18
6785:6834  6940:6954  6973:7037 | -1.9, 17.6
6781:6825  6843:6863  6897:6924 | 1.8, 18.6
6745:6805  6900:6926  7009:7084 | -4.0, 17.3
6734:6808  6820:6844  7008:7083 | -0.8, 17.2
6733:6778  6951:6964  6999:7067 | -0.2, 17.3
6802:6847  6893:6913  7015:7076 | -0.4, 17.5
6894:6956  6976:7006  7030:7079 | 1.4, 18.5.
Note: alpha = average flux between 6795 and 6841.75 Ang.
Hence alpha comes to 17.7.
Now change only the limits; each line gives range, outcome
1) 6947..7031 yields 17.6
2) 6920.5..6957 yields 19.3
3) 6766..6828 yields 17.4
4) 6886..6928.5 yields 19.2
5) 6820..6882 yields 17.2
